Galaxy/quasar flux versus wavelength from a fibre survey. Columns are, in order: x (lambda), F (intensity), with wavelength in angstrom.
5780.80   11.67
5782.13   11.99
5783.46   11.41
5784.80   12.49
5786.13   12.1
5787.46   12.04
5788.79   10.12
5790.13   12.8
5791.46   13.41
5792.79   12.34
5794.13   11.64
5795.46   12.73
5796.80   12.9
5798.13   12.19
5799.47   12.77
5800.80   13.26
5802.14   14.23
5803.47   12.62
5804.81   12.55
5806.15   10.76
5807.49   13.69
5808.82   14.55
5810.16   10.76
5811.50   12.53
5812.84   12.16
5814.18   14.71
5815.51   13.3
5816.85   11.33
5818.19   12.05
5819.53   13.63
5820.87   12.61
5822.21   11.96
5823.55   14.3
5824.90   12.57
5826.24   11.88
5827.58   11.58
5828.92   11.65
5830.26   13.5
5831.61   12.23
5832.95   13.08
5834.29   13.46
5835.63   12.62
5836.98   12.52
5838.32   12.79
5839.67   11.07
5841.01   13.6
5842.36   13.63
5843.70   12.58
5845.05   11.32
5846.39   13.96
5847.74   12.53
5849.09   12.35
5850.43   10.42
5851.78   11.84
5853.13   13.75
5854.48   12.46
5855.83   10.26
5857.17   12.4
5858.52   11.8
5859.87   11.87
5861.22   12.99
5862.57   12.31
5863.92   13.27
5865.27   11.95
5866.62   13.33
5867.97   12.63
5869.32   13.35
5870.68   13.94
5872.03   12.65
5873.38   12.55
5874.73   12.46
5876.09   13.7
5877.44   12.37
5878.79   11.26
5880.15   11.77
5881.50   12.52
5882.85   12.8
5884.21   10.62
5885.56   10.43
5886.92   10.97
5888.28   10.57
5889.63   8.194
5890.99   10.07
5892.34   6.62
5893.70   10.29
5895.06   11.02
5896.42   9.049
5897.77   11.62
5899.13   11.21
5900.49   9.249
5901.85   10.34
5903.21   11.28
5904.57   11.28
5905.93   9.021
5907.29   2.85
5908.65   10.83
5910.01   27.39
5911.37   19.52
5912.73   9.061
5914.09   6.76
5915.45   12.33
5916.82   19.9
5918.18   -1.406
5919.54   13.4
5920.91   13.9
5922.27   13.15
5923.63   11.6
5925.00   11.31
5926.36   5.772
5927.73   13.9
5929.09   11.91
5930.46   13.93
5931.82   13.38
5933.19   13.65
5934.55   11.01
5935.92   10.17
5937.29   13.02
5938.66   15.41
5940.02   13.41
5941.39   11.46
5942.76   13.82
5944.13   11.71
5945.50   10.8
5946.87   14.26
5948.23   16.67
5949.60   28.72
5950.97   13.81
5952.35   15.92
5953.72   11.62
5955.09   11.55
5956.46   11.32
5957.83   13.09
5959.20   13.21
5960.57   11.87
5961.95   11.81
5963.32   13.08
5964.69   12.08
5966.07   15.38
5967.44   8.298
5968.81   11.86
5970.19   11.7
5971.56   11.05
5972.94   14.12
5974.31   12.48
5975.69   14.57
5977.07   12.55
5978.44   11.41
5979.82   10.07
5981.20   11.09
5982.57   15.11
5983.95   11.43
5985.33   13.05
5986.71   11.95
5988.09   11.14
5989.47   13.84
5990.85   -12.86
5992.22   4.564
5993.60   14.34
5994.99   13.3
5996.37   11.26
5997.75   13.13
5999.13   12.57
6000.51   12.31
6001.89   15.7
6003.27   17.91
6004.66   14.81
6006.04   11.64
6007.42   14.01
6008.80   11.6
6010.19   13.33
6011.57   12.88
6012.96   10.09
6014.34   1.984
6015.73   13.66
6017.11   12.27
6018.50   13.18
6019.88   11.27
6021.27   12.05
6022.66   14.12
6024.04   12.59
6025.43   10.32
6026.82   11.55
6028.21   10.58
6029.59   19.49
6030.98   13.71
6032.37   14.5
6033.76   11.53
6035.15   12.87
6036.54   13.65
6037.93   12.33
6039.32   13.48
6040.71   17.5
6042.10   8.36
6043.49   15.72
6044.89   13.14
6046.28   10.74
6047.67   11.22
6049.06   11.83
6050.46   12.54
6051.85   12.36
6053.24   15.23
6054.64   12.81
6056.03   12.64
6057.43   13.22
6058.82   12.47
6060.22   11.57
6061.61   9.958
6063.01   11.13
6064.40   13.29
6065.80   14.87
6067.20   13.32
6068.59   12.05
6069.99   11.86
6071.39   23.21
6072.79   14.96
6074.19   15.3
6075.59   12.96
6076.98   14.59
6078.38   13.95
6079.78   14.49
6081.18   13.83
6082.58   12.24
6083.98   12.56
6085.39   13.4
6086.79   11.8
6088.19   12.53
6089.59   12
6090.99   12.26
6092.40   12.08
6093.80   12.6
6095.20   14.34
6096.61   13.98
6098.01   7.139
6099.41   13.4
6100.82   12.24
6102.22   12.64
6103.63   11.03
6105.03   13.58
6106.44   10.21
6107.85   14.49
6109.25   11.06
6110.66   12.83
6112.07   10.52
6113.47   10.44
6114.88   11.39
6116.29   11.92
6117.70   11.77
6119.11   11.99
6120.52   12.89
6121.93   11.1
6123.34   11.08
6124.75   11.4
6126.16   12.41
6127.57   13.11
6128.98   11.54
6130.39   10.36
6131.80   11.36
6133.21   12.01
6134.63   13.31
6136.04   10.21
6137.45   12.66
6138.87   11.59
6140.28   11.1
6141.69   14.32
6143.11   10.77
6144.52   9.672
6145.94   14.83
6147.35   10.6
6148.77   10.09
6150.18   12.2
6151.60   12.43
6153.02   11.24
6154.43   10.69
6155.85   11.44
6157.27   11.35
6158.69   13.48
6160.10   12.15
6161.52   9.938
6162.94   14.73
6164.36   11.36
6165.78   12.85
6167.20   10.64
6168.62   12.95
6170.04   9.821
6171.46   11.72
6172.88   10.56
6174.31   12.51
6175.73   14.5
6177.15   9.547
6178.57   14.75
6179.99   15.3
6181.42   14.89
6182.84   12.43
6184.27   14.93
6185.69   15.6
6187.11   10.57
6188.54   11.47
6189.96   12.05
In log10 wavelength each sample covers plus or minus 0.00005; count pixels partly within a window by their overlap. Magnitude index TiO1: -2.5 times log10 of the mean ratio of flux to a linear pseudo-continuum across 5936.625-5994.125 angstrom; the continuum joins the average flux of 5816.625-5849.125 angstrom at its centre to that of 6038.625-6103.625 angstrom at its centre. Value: 0.05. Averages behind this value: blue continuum 12.6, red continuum 13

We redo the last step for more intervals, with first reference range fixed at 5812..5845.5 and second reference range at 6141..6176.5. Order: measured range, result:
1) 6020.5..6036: -0.07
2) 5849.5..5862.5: 0.05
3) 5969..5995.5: 0.14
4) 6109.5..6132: 0.03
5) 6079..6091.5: -0.07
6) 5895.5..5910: 0.19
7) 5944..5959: -0.18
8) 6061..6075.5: -0.16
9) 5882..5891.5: 0.18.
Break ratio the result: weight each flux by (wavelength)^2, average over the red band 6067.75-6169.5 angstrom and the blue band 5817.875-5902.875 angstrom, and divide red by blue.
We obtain 1.12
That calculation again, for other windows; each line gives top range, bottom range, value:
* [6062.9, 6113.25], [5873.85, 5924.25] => 1.23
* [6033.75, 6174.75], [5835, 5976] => 1.08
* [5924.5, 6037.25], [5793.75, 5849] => 1.03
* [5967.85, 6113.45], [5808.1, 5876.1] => 1.06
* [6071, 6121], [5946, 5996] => 1.09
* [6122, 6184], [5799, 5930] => 1.10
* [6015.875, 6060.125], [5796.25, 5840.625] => 1.09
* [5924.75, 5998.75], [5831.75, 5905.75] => 1.07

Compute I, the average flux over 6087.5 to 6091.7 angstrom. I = 12.3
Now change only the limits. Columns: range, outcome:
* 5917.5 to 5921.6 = 8.65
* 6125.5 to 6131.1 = 11.9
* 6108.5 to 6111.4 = 12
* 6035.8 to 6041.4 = 14.2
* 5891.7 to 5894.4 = 8.48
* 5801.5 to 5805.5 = 13.1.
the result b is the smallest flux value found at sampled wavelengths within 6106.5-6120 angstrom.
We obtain 10.44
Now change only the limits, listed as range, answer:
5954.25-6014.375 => -12.86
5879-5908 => 2.85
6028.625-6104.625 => 7.139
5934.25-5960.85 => 10.17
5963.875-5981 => 8.298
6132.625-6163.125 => 9.672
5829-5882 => 10.26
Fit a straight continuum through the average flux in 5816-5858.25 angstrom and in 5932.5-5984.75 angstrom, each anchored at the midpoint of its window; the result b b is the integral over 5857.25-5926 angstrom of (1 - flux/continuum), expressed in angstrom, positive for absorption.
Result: 5.8 angstrom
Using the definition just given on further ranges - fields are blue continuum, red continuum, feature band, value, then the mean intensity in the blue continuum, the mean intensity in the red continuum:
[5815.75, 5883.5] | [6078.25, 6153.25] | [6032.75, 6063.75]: -1.06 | 12.5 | 12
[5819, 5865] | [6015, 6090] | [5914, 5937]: 2.06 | 12.5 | 13.1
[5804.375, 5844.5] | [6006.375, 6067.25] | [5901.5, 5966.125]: -0.65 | 12.7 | 12.5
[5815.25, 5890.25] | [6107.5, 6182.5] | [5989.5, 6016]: 2.71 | 12.3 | 12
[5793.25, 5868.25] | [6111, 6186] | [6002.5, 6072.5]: -3.72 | 12.6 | 12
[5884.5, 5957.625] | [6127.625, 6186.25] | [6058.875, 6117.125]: -3.08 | 12.1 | 12.2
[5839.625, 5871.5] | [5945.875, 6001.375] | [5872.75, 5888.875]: 0.79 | 12.5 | 12.2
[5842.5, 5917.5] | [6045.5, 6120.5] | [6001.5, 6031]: -0.43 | 11.9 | 12.7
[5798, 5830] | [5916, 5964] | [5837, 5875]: 0.74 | 12.7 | 12.9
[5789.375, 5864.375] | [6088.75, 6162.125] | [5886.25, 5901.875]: 3.13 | 12.6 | 11.8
